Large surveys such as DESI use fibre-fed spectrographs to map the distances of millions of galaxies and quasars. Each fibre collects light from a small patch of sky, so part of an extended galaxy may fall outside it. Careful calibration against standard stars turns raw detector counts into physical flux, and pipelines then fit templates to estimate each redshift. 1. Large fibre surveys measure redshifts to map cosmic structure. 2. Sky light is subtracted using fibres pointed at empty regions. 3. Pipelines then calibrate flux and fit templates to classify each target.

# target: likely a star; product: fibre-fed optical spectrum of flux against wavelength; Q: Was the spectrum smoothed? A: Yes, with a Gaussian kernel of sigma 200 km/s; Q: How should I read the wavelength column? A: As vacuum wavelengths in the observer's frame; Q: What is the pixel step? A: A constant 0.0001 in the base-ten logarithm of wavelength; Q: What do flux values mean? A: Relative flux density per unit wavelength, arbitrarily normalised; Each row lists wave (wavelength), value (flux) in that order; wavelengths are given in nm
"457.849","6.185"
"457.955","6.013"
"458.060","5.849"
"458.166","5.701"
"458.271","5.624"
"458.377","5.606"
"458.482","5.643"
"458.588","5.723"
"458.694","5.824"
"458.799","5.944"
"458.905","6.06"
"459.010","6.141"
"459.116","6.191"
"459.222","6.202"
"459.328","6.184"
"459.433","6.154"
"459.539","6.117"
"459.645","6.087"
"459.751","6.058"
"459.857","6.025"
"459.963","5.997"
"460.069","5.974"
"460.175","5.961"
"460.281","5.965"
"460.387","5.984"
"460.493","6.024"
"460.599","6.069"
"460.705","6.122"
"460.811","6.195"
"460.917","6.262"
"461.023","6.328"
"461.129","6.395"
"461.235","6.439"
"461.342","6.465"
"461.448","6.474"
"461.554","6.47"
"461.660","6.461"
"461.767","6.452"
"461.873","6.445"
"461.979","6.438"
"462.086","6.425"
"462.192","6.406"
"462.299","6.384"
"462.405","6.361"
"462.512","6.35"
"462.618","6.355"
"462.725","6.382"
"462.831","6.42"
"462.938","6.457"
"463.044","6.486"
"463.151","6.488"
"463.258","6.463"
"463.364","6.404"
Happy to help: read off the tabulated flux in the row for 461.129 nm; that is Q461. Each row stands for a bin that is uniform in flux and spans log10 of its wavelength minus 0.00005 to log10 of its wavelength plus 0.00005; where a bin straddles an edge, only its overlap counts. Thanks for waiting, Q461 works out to 6.395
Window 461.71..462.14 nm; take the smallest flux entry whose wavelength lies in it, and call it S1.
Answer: 6.425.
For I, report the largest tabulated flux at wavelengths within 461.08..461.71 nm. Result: 6.474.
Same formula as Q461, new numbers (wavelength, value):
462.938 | 6.457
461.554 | 6.47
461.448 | 6.474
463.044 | 6.486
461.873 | 6.445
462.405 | 6.361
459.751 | 6.058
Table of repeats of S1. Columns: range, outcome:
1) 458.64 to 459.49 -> 5.824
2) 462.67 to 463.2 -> 6.382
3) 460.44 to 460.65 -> 6.024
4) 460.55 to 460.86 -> 6.069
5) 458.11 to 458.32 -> 5.624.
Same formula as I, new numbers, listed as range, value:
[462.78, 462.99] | 6.457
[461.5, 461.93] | 6.47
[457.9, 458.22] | 6.013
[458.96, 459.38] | 6.202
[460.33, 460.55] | 6.024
